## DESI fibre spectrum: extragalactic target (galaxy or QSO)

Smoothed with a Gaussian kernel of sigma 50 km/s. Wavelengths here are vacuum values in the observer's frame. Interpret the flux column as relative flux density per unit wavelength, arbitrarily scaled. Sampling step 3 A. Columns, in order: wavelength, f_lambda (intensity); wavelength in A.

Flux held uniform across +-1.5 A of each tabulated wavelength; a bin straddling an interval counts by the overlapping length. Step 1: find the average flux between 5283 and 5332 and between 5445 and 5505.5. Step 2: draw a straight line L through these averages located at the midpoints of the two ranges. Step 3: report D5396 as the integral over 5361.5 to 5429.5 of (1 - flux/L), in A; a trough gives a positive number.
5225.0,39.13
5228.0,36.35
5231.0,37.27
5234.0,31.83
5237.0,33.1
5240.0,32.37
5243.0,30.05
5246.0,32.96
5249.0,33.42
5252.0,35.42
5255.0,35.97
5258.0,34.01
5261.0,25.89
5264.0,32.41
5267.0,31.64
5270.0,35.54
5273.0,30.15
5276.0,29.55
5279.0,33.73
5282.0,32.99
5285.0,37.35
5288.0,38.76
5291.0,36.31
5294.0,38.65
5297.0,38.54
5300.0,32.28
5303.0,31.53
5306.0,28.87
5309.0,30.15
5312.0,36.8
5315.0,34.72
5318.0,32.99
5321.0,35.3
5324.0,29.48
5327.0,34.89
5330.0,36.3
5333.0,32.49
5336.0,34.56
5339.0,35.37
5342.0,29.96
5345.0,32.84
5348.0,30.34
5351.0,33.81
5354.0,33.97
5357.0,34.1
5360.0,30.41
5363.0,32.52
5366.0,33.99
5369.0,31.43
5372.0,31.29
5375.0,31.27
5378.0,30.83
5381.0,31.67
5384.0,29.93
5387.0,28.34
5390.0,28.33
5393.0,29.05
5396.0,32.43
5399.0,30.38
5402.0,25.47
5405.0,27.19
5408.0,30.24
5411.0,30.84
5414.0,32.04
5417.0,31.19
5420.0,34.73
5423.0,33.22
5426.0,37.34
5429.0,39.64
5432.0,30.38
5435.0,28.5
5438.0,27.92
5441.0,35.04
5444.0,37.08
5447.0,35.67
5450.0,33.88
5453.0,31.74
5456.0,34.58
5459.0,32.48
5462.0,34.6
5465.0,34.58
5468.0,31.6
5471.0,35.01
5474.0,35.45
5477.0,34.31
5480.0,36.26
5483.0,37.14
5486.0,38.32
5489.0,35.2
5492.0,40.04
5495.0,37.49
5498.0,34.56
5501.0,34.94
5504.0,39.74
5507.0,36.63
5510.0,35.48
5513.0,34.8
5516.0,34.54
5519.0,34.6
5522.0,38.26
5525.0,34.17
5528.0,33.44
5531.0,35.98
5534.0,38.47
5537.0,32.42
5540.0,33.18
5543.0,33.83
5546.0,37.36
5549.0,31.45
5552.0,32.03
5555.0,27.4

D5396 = 7.1 A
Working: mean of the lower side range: 34.5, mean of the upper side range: 35.4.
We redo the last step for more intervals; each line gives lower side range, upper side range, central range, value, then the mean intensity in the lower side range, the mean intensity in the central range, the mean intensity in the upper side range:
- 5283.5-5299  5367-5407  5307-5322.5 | 0.9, 37.7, 33.8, 29.9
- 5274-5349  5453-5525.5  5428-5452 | 1.2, 33.8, 33.3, 35.6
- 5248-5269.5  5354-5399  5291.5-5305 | -1.2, 32.8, 35.1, 31.2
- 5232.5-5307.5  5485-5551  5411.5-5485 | 2.2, 33.3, 33.9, 35.6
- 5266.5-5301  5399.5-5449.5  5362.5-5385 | 1.1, 34.7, 31.6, 32.3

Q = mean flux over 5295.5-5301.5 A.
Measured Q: 35.4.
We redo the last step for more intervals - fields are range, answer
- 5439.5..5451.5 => 35.4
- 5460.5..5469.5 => 33.6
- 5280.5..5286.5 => 35.2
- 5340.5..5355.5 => 32.2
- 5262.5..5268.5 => 32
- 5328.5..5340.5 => 34.7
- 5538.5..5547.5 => 34.8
